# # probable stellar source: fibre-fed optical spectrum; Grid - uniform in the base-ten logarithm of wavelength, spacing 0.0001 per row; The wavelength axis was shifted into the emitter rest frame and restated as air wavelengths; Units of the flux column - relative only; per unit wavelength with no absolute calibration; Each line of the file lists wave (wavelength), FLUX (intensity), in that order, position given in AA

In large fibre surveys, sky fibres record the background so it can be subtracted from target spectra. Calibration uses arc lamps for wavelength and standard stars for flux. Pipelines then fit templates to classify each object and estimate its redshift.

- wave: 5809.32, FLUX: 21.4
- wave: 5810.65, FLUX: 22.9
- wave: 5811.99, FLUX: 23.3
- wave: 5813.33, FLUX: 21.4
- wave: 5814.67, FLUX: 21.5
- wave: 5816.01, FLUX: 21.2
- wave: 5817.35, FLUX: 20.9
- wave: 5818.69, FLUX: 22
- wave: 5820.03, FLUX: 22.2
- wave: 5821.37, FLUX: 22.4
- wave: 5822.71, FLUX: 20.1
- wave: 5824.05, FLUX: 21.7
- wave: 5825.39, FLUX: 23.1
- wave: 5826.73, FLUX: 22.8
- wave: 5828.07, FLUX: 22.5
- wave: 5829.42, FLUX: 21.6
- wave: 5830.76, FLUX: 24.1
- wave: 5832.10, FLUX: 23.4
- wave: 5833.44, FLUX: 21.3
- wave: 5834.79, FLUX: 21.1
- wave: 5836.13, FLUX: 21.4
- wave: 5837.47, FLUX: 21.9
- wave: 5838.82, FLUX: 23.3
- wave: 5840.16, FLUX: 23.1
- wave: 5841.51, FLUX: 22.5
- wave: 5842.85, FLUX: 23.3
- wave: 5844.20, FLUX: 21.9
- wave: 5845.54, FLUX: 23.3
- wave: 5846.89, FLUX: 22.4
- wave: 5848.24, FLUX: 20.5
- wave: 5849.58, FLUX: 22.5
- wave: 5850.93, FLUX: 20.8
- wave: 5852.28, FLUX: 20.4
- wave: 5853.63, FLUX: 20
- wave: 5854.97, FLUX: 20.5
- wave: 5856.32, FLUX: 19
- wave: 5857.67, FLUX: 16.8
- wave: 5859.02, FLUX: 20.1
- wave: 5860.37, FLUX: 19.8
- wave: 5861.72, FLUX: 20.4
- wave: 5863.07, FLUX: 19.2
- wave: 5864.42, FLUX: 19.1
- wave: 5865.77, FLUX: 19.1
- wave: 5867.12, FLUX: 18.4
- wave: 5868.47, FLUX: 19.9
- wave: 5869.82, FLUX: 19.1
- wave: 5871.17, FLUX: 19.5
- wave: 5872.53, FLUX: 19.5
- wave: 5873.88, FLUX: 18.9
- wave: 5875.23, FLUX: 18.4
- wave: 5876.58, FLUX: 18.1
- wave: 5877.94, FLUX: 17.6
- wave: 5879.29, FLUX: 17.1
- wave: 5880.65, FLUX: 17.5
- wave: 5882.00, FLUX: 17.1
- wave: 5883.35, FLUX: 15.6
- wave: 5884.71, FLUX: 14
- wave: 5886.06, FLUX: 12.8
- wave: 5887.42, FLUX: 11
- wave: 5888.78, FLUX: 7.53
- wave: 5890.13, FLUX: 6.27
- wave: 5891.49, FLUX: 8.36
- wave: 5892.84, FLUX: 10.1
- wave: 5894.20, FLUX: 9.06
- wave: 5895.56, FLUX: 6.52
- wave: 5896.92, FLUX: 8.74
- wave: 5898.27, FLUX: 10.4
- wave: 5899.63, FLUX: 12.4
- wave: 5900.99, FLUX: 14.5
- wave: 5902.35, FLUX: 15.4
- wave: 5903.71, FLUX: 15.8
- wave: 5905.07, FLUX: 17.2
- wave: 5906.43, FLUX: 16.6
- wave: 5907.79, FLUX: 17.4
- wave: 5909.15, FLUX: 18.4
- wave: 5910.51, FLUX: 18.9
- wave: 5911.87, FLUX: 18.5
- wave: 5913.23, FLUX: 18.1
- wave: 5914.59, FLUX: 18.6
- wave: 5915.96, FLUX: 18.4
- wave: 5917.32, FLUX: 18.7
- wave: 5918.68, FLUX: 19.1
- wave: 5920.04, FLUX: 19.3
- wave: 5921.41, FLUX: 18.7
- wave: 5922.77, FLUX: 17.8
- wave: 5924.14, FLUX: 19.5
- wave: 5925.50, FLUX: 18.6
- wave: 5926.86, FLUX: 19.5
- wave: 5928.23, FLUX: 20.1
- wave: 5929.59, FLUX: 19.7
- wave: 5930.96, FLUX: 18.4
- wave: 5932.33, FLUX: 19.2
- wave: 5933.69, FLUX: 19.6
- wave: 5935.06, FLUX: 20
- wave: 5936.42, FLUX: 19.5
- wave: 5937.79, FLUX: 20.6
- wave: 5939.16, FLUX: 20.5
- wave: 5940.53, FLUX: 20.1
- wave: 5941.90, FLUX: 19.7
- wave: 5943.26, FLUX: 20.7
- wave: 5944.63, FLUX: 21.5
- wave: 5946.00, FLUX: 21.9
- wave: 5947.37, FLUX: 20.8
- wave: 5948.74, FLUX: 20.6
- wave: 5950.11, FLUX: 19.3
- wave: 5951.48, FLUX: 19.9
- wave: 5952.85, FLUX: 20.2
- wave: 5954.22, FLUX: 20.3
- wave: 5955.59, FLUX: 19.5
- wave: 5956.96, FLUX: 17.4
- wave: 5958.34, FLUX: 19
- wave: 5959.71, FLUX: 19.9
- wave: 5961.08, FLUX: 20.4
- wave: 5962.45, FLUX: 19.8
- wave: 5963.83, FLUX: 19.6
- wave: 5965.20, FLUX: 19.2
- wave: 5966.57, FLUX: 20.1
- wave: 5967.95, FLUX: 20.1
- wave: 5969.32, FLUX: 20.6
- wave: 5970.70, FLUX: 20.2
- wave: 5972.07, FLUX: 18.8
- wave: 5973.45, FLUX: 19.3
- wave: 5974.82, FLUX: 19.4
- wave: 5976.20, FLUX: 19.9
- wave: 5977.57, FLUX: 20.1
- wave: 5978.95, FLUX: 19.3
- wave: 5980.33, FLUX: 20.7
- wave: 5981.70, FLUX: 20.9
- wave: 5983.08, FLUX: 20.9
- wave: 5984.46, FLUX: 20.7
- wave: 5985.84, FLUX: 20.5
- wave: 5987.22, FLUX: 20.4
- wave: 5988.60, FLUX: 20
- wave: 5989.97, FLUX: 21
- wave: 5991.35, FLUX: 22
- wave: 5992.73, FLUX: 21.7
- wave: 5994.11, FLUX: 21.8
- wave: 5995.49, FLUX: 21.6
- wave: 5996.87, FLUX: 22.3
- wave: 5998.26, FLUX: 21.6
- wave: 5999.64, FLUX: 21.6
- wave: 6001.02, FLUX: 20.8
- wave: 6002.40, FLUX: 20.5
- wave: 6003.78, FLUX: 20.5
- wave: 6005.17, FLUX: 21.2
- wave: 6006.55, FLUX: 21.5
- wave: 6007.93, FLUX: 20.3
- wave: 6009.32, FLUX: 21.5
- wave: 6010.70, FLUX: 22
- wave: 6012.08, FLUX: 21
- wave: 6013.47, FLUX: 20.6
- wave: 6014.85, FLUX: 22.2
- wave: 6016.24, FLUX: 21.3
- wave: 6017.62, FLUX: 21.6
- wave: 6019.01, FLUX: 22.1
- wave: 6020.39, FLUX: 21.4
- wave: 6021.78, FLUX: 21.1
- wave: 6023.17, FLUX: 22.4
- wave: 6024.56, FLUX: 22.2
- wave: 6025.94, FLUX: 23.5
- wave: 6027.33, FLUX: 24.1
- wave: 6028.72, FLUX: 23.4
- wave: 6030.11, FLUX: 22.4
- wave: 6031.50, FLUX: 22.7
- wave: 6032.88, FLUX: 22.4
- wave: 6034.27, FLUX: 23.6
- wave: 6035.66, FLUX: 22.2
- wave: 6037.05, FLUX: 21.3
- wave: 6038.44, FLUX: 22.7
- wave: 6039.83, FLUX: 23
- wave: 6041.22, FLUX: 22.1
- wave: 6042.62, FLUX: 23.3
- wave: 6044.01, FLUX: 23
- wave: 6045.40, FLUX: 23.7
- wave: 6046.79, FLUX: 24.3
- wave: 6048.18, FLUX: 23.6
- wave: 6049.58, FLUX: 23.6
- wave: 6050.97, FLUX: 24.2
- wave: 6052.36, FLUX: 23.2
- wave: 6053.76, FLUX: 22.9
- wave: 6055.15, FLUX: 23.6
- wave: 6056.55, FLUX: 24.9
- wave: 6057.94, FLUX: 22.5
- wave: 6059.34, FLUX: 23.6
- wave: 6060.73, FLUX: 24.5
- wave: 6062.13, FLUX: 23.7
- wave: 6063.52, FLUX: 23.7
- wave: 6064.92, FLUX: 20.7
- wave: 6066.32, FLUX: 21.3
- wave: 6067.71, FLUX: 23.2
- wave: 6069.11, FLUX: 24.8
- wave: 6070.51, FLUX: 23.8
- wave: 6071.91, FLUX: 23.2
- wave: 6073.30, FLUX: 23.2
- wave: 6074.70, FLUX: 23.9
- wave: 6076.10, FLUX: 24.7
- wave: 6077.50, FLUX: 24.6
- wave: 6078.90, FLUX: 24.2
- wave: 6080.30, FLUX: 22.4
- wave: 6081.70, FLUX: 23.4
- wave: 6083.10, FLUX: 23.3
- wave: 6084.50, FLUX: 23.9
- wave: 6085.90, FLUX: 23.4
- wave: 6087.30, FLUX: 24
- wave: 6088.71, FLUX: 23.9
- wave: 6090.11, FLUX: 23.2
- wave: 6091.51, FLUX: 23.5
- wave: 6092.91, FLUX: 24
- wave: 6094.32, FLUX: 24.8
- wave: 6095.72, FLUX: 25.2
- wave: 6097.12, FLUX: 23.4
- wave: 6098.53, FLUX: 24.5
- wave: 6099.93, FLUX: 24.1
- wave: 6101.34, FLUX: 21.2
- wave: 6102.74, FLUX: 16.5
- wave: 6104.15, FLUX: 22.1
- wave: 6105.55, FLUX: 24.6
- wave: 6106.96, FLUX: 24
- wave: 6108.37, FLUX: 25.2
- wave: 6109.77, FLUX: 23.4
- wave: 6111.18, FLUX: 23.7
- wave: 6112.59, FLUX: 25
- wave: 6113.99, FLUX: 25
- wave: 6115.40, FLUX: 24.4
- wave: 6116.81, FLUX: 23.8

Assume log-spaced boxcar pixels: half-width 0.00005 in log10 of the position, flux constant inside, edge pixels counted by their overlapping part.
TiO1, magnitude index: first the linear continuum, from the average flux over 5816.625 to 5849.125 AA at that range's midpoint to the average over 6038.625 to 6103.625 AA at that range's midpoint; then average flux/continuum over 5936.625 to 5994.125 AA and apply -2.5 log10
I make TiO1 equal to 0.13 mag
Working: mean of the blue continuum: 22.2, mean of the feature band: 20.2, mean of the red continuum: 23.4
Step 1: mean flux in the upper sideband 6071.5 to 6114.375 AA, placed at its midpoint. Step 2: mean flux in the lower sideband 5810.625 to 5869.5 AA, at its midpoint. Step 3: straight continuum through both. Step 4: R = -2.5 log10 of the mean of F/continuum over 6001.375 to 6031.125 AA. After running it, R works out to 0.056 mag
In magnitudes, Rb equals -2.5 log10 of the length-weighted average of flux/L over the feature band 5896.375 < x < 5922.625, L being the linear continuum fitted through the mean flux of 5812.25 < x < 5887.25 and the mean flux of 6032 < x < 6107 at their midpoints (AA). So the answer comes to 0.26 mag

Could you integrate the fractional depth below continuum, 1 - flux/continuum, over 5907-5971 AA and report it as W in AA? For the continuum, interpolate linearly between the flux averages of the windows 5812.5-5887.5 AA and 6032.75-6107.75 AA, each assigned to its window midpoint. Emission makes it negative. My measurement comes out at 5.8 AA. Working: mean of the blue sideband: 20.2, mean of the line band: 19.5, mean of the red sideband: 23.3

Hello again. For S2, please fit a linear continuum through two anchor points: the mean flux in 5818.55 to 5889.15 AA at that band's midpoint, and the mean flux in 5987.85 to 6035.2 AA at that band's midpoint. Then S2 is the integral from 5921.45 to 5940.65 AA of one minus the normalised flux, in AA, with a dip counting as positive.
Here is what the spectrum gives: 1.2 AA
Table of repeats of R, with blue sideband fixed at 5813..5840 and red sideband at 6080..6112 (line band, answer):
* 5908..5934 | 0.192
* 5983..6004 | 0.086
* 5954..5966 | 0.169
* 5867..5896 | 0.457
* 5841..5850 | -0.011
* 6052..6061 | -0.017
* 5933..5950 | 0.110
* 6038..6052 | -0.010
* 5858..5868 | 0.149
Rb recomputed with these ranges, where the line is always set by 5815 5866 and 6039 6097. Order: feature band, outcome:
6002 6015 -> 0.09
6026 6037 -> 0.01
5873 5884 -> 0.23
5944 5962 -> 0.12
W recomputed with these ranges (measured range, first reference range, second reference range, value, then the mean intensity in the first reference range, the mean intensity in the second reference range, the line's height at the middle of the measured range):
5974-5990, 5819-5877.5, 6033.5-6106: 1.49 AA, 20.9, 23.3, 22.4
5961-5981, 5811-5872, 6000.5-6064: 2.07 AA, 21.2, 22.5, 22.1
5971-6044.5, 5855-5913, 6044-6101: -1.86 AA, 15.8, 23.6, 20.9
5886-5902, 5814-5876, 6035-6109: 8.71 AA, 21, 23.4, 21.5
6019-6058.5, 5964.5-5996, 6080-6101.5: -1.43 AA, 20.4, 23.7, 22.2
